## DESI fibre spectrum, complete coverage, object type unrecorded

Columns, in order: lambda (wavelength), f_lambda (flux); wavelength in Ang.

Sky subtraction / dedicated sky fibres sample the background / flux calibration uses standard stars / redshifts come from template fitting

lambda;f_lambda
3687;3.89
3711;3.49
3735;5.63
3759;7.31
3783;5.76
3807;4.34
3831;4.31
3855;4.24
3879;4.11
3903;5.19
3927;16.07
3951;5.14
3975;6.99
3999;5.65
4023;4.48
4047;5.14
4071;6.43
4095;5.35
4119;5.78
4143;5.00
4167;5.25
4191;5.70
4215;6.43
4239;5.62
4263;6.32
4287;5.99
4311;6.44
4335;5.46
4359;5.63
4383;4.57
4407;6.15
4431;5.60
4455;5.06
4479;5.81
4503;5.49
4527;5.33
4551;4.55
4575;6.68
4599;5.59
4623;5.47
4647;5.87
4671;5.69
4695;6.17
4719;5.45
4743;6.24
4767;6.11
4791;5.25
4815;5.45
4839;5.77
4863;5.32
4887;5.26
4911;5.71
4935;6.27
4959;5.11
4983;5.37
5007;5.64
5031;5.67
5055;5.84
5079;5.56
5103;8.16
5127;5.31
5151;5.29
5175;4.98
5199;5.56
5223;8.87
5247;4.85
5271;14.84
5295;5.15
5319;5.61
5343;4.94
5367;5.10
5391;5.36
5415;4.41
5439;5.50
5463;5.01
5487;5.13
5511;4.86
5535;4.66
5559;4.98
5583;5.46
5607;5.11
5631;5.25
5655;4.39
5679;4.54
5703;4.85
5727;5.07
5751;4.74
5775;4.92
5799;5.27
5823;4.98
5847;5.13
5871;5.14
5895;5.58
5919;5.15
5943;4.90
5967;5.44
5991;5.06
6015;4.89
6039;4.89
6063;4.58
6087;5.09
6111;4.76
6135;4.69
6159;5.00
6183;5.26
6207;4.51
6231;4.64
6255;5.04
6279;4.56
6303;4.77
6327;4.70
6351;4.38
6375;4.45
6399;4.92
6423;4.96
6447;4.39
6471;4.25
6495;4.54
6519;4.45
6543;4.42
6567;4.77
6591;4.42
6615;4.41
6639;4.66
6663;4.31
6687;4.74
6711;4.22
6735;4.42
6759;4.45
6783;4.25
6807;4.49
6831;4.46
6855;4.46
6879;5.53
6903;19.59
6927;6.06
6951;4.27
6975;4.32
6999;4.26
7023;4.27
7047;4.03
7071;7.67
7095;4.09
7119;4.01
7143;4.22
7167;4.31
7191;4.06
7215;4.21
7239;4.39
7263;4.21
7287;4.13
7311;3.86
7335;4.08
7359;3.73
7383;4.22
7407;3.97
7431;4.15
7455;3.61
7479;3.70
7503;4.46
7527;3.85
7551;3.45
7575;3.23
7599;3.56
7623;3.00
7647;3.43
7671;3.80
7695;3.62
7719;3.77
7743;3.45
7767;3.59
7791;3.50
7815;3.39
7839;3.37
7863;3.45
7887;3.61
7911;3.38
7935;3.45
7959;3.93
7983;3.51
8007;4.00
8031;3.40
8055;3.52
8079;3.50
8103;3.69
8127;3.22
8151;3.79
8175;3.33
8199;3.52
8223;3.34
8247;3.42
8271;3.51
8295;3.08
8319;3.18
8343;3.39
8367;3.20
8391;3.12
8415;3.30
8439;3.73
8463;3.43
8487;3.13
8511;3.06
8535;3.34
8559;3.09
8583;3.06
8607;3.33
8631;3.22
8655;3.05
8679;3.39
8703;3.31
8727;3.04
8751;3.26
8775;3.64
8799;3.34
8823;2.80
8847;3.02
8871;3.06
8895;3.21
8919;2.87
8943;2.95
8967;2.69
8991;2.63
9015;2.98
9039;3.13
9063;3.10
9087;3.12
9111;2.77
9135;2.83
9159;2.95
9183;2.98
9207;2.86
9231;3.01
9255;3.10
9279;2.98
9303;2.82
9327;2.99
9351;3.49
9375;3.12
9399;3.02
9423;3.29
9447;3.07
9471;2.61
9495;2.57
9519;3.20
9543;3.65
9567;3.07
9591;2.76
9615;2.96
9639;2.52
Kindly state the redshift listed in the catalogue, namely 0.052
